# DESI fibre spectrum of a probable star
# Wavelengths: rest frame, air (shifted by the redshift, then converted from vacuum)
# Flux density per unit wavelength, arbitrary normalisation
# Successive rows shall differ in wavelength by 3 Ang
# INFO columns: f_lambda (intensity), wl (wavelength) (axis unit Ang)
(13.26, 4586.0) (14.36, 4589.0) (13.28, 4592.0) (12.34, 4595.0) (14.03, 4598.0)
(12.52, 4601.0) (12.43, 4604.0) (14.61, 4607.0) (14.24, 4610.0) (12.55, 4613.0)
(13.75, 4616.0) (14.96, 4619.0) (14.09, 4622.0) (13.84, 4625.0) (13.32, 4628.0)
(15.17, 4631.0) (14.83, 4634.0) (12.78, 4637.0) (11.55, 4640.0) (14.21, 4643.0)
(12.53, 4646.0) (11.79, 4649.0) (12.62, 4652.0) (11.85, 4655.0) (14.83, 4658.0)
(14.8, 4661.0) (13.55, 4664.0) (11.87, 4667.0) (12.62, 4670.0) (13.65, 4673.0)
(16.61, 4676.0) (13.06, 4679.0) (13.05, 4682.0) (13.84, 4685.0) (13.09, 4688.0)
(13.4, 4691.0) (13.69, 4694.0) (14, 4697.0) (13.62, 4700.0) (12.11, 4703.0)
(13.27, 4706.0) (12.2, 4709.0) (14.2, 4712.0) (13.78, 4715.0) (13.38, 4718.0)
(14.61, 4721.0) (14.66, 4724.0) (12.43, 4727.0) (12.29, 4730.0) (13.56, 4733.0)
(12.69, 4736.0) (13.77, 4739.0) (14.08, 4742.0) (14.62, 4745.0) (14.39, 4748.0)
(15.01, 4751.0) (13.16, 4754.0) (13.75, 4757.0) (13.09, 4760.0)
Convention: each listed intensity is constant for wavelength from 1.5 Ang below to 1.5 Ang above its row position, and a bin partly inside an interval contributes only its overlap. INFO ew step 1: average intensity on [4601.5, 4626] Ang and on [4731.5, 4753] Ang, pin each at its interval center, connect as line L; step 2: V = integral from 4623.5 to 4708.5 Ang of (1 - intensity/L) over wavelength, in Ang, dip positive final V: 2.8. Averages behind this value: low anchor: 13.8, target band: 13.4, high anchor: 14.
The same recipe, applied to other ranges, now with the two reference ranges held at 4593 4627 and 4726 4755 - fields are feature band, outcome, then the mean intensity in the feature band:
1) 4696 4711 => 0.6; 13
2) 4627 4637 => -0.5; 14.2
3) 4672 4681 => -0.5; 14.4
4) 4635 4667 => 1.3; 13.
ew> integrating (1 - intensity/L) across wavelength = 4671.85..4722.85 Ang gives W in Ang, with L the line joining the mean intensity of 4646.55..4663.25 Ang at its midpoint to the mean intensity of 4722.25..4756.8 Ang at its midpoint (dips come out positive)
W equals -0.8 Ang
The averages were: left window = 13.2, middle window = 13.6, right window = 13.7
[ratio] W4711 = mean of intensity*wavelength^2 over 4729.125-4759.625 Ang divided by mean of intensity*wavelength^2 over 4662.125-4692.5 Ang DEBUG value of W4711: 1.05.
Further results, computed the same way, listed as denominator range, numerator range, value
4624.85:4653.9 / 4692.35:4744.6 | 1.05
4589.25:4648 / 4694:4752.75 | 1.05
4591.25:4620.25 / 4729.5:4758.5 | 1.09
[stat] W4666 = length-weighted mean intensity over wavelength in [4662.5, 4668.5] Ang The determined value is 12.7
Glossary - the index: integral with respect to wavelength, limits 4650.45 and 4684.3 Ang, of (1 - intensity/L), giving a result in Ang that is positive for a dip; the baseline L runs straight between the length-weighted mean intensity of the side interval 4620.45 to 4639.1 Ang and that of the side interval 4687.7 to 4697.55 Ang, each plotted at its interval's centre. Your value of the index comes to 0.5 Ang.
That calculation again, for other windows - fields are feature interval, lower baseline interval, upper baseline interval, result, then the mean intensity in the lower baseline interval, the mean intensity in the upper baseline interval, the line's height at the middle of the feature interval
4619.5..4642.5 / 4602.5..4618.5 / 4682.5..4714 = -0.3 Ang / 13.6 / 13.3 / 13.5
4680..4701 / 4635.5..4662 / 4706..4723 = -0.2 Ang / 13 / 13.6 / 13.4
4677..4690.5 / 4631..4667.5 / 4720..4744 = -0.1 Ang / 13.2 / 13.5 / 13.3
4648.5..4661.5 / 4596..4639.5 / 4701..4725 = 0.5 Ang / 13.7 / 13.5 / 13.6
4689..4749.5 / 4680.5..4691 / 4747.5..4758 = 0.7 Ang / 13.3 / 14.1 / 13.7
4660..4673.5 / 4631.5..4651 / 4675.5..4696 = 0.2 Ang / 13.1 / 13.7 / 13.4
